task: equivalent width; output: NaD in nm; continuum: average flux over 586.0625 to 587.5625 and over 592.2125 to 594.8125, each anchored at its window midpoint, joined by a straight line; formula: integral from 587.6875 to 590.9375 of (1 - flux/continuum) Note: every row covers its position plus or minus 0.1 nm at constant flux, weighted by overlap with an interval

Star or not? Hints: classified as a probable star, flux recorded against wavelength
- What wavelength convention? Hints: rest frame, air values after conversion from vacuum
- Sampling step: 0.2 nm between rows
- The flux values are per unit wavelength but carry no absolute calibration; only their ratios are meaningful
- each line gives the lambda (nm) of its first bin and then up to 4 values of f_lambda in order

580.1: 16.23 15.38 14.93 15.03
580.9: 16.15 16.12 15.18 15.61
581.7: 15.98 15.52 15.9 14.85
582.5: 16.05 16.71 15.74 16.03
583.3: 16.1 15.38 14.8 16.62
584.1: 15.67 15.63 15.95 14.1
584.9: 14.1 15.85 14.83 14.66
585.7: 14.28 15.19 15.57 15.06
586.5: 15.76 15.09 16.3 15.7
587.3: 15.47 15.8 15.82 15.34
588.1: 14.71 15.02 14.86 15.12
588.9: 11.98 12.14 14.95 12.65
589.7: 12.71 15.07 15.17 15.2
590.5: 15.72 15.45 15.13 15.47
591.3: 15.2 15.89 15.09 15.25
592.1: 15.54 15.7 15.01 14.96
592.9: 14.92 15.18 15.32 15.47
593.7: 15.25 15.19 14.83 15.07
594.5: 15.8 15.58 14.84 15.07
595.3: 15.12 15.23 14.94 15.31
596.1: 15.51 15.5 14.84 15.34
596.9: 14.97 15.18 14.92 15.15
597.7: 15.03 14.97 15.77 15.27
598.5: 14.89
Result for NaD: 0.21 nm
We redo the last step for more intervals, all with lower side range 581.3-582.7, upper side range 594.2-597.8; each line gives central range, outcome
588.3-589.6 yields 0.14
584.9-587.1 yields 0.05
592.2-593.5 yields 0.01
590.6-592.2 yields 0.00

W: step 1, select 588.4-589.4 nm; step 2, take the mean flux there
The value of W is 13.8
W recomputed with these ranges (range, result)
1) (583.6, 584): 15.7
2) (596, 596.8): 15.3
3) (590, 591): 15.3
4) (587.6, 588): 15.6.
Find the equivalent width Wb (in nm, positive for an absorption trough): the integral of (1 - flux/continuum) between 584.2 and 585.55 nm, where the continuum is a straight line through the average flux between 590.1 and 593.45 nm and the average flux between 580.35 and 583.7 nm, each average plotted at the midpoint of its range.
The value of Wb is 0.05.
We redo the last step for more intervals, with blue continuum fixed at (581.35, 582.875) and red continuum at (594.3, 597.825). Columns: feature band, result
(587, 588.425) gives 0.013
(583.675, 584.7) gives 0.003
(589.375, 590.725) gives 0.080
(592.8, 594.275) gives 0.013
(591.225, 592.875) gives 0.005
